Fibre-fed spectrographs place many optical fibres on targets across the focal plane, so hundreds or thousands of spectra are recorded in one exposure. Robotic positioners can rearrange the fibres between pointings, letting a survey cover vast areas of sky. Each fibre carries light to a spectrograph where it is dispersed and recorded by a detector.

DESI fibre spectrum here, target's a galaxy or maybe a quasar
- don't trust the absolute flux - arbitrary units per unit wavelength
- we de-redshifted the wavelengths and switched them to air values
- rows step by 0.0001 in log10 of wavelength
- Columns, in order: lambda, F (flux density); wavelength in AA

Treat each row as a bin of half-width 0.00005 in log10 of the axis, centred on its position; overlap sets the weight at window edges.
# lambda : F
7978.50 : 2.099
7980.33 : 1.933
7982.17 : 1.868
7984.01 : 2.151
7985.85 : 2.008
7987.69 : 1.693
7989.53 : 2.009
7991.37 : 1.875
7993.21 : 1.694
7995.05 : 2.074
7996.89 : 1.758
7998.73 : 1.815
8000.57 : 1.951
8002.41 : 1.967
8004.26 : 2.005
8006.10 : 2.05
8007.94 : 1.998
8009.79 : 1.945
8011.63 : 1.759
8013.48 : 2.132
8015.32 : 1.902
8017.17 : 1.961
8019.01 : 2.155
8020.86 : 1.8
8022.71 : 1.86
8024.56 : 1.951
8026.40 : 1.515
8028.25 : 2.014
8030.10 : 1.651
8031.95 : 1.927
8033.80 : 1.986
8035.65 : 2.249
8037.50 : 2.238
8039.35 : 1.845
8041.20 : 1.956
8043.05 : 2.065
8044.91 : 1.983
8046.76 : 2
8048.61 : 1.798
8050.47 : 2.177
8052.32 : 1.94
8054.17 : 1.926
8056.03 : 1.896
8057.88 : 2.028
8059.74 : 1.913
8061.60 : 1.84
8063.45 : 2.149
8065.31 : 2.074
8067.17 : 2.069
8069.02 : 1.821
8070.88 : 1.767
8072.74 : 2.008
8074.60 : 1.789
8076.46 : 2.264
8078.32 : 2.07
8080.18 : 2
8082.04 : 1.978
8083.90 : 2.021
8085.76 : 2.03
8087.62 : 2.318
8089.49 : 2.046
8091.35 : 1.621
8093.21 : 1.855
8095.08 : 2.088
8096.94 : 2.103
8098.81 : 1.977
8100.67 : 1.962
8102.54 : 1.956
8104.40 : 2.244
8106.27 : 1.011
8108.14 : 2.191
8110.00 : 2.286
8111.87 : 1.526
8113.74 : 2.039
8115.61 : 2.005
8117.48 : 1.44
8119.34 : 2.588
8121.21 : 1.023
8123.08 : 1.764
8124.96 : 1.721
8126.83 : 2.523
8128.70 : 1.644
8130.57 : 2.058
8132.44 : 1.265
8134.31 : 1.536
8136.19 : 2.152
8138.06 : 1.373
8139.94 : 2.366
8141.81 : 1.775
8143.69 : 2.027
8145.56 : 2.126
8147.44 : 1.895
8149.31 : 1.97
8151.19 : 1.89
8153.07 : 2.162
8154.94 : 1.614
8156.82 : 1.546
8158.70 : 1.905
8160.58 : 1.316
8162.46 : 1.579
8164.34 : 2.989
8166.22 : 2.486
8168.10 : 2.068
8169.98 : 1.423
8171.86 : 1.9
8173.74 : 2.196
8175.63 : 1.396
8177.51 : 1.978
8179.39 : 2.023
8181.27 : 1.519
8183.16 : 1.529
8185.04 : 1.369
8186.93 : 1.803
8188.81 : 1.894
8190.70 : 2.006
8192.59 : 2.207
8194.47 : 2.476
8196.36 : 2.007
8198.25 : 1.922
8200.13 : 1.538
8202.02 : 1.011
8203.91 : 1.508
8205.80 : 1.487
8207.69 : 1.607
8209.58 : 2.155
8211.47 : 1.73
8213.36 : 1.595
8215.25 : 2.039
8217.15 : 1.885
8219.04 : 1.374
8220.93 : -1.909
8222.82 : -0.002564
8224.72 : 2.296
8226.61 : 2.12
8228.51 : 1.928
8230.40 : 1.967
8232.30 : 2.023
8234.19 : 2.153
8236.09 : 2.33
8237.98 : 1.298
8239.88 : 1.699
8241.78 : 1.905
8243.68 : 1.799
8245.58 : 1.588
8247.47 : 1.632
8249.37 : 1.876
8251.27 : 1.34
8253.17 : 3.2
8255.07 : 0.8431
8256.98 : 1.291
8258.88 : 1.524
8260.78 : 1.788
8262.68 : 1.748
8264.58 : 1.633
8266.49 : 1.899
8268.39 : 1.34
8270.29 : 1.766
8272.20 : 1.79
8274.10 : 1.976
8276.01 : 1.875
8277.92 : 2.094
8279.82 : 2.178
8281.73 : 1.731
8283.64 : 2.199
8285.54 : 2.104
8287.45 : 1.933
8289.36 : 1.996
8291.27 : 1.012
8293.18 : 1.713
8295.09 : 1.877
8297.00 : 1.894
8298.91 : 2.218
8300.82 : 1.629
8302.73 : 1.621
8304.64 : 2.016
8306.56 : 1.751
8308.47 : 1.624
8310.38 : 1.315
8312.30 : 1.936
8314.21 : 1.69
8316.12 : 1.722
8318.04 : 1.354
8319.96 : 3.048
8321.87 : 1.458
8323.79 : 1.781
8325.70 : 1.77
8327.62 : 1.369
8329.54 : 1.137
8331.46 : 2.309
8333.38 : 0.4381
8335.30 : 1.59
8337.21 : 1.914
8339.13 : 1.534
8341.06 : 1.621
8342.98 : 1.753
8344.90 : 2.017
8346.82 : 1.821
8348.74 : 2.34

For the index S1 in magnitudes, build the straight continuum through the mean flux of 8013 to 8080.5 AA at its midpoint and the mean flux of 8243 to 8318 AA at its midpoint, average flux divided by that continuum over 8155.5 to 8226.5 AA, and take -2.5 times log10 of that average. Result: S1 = 0.10 mag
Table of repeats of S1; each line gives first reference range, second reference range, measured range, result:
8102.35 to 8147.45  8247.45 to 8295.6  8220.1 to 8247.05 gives 0.18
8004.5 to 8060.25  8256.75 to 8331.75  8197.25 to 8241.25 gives 0.17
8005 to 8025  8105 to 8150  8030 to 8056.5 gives -0.03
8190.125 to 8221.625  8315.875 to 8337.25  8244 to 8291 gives -0.11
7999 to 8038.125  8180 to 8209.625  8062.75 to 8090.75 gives -0.08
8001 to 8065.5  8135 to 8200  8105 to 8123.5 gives 0.08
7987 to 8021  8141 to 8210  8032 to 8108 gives -0.05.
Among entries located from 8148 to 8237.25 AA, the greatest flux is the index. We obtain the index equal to 2.989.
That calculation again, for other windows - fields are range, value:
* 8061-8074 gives 2.149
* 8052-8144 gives 2.588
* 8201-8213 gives 2.155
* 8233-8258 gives 3.2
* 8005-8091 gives 2.318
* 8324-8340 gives 2.309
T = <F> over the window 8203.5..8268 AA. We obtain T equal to 1.63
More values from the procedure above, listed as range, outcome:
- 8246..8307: 1.8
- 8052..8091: 1.99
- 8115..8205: 1.84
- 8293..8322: 1.82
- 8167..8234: 1.67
